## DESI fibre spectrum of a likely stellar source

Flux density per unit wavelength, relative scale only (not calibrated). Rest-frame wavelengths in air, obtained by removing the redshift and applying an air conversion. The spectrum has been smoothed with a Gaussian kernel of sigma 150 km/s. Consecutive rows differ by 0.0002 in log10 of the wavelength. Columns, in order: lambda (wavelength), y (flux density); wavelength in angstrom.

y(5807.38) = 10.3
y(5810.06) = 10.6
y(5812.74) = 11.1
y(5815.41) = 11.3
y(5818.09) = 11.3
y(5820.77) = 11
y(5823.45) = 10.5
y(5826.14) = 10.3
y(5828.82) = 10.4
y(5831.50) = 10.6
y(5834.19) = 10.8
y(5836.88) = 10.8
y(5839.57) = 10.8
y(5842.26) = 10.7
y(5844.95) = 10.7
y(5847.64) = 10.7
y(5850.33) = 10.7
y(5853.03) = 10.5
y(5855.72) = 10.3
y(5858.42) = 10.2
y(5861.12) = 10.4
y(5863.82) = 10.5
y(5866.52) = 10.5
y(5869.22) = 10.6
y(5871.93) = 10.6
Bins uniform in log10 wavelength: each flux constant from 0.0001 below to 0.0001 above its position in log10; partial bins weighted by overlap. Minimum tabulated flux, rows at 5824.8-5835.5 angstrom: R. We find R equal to 10.3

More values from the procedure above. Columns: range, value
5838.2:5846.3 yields 10.7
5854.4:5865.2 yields 10.2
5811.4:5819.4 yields 11.1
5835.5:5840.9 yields 10.8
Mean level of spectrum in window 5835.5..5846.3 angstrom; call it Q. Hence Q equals 10.7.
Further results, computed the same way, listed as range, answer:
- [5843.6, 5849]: 10.7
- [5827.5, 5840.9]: 10.7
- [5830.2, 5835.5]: 10.7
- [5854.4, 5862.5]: 10.3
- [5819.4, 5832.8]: 10.6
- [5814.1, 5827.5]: 10.9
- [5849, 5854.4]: 10.6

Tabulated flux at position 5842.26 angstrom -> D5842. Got 10.7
